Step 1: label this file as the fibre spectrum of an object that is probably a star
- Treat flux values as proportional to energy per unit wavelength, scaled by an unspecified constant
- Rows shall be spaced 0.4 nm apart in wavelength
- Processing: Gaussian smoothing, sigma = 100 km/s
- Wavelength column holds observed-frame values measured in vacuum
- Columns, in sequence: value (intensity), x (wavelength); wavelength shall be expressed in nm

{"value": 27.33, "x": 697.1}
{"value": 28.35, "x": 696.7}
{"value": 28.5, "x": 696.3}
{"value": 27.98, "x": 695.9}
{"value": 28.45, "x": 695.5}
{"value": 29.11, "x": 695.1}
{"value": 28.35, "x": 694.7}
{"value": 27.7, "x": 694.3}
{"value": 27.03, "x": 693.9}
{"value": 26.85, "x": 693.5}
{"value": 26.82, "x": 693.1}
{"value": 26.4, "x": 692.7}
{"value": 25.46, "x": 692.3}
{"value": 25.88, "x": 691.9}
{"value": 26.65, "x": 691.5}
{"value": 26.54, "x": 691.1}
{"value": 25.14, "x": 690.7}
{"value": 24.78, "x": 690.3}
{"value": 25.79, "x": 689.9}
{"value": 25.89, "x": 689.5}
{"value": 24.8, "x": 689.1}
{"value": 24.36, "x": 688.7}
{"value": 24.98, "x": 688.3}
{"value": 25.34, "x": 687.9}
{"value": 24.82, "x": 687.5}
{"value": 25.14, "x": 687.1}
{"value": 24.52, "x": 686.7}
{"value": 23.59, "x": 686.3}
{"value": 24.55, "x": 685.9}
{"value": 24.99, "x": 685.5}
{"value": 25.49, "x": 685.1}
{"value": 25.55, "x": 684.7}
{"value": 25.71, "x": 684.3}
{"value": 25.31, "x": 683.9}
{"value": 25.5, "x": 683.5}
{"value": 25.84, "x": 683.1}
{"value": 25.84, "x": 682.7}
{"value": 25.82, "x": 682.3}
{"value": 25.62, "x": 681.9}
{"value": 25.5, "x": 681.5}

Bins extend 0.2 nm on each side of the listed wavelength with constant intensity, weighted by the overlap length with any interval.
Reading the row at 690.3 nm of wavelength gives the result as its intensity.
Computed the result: 24.78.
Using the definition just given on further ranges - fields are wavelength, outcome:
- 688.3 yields 24.98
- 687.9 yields 25.34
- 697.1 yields 27.33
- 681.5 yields 25.5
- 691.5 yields 26.65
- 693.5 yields 26.85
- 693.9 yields 27.03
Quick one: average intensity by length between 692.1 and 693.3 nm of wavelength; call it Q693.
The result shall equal 26.2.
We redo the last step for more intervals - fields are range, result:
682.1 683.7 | 25.7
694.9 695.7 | 28.8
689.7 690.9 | 25.2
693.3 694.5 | 27.2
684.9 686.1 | 25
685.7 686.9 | 24.2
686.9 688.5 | 25.1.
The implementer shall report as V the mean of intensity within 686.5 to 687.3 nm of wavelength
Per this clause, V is 24.8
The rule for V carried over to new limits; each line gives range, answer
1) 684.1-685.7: 25.4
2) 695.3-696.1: 28.2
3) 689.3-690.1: 25.8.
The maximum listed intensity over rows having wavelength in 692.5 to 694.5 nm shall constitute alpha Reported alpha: 27.7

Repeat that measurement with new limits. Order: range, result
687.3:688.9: 25.34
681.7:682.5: 25.82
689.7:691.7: 26.65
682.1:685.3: 25.84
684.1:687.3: 25.71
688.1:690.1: 25.89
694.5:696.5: 29.11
